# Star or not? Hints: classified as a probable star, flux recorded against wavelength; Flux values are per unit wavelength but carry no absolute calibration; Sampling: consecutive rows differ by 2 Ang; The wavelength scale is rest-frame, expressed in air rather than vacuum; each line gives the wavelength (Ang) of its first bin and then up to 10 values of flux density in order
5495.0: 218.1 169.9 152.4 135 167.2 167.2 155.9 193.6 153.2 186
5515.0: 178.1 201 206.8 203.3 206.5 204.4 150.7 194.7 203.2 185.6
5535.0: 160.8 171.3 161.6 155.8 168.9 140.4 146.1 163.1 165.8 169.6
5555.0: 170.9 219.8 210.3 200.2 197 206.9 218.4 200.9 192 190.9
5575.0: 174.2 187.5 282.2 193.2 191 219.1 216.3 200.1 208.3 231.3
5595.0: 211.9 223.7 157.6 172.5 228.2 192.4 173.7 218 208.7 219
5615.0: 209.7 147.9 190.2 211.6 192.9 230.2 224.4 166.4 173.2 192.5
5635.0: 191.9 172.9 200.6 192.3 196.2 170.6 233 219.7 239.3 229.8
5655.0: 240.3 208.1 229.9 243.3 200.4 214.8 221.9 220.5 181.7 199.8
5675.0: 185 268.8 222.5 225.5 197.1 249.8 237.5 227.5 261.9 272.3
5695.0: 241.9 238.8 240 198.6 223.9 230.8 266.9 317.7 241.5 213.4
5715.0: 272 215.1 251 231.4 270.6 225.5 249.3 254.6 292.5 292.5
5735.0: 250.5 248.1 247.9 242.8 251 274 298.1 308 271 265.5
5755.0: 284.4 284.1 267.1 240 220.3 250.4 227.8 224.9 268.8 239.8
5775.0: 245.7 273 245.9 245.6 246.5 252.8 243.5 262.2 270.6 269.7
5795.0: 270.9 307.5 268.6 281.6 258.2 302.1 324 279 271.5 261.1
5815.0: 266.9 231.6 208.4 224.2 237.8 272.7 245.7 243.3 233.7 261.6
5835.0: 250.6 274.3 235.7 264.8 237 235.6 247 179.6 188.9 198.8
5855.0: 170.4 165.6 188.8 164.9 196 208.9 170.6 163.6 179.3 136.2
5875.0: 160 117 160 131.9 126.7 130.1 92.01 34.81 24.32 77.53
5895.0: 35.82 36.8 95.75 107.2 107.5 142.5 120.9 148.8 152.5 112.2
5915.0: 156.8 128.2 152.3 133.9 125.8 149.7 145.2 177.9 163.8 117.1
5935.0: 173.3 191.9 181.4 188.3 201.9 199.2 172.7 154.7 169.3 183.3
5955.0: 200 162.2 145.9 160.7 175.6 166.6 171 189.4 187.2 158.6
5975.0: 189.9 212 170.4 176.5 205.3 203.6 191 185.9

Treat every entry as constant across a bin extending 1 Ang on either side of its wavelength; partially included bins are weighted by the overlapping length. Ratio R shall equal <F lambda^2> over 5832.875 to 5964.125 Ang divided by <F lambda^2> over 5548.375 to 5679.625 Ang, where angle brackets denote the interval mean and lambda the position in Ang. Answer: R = 0.86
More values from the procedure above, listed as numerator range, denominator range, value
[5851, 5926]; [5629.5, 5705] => 0.66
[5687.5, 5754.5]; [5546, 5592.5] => 1.36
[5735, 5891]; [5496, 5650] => 1.31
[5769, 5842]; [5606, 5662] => 1.34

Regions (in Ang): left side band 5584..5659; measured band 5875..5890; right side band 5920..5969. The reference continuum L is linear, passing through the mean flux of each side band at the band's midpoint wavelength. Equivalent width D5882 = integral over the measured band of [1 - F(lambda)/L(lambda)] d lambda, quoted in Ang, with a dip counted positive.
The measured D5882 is 5.0 Ang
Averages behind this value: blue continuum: 203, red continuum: 168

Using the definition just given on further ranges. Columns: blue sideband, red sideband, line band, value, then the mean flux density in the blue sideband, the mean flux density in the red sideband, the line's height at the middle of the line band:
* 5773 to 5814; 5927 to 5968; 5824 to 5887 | 9.6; 268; 172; 230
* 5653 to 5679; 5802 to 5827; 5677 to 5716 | -2.5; 219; 261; 227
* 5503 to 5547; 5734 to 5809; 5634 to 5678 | 2.2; 178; 263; 223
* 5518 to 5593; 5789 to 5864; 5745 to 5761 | -3.5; 191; 243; 229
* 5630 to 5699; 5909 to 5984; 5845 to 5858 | -0.7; 218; 167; 184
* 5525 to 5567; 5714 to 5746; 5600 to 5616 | 0.1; 179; 254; 204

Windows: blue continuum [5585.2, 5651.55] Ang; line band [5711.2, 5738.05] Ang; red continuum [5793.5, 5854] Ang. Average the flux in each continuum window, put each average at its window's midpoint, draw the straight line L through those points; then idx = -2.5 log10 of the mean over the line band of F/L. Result -0.11 mag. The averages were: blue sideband 200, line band 251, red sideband 252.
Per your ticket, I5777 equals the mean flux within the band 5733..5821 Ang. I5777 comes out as 262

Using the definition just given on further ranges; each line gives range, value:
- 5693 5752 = 254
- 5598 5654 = 198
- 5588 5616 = 204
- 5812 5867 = 225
